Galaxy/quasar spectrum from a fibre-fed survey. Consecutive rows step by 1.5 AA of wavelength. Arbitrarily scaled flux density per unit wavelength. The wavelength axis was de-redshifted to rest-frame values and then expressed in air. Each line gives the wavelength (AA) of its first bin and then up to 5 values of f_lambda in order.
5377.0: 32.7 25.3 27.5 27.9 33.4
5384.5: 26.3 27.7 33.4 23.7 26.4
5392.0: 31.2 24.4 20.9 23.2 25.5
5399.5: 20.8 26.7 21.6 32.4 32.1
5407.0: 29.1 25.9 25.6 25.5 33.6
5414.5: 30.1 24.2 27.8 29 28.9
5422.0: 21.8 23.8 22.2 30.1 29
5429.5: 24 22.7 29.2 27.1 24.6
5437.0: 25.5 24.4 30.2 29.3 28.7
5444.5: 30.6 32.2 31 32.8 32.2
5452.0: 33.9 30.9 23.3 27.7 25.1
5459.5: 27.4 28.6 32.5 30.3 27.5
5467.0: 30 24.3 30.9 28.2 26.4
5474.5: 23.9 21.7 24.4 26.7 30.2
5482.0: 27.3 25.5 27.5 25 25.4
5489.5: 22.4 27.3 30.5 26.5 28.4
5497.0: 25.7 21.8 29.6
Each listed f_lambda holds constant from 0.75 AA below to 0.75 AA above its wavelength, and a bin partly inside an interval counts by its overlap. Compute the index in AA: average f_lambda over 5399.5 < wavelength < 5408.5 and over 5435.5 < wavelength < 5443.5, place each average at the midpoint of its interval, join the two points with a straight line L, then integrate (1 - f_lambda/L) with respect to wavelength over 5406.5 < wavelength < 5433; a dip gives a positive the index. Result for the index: 0.7 AA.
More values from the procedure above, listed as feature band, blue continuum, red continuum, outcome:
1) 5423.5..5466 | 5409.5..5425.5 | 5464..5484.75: -2.4 AA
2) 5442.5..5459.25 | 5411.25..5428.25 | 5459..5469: -0.9 AA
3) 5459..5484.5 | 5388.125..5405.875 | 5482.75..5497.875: -1.1 AA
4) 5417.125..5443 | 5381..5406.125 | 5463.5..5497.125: 0.3 AA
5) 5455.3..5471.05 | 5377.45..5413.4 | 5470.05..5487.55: -1.1 AA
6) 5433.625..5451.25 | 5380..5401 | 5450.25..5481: -1.1 AA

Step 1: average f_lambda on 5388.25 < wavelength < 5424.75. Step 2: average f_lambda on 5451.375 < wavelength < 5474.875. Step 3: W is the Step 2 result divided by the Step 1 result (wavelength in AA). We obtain 1.07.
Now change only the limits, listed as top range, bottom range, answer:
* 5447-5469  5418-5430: 1.12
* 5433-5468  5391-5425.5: 1.10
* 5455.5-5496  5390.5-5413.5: 1.02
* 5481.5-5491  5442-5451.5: 0.82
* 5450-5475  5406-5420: 1.02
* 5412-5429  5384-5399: 1.04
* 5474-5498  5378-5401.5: 0.98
